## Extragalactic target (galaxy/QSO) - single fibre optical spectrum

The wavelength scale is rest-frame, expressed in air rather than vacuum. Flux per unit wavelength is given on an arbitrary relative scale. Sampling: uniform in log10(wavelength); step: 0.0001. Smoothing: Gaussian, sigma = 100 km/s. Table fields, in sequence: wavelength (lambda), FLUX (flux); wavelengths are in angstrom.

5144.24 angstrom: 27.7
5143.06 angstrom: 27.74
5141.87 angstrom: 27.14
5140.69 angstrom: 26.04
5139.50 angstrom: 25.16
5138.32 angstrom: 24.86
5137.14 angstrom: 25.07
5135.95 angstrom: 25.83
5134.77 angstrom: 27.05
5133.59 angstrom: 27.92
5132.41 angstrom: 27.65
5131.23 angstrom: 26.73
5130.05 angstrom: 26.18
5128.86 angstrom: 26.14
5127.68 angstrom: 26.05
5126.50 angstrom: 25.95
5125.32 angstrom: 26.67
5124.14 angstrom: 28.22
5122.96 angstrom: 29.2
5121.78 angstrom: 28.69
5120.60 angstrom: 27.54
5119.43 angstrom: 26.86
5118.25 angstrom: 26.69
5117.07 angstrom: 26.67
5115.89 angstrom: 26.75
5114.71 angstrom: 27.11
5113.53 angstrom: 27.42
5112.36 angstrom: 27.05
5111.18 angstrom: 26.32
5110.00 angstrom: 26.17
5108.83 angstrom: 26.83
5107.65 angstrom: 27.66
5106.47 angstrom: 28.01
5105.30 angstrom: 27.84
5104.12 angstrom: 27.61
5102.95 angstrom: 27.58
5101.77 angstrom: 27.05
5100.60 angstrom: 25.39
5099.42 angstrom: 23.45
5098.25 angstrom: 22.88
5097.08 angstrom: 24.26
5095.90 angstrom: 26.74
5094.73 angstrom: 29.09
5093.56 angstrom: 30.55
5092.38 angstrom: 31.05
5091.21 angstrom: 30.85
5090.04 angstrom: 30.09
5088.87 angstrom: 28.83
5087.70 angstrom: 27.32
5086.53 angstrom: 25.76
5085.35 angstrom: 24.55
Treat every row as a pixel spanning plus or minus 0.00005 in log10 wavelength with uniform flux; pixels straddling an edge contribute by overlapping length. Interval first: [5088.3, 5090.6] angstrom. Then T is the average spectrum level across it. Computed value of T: 29.5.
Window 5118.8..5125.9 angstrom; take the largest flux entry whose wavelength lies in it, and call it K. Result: 29.2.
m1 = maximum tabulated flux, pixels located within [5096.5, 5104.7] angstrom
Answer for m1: 27.61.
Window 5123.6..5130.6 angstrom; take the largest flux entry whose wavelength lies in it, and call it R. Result 28.22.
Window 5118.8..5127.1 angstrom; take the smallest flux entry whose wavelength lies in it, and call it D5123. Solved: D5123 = 25.95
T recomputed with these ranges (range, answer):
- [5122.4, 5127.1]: 27.5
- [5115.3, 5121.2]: 26.9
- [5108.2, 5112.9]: 26.6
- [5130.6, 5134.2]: 27.5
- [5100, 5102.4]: 26.2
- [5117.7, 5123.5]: 27.8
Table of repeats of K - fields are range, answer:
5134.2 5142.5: 27.14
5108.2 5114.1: 27.42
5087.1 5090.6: 30.09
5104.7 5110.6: 28.01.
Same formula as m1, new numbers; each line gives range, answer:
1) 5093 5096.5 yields 30.55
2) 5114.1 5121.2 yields 27.54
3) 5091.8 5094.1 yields 31.05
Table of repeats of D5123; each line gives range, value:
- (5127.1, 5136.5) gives 25.83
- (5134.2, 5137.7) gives 25.07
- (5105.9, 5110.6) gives 26.17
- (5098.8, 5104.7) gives 23.45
